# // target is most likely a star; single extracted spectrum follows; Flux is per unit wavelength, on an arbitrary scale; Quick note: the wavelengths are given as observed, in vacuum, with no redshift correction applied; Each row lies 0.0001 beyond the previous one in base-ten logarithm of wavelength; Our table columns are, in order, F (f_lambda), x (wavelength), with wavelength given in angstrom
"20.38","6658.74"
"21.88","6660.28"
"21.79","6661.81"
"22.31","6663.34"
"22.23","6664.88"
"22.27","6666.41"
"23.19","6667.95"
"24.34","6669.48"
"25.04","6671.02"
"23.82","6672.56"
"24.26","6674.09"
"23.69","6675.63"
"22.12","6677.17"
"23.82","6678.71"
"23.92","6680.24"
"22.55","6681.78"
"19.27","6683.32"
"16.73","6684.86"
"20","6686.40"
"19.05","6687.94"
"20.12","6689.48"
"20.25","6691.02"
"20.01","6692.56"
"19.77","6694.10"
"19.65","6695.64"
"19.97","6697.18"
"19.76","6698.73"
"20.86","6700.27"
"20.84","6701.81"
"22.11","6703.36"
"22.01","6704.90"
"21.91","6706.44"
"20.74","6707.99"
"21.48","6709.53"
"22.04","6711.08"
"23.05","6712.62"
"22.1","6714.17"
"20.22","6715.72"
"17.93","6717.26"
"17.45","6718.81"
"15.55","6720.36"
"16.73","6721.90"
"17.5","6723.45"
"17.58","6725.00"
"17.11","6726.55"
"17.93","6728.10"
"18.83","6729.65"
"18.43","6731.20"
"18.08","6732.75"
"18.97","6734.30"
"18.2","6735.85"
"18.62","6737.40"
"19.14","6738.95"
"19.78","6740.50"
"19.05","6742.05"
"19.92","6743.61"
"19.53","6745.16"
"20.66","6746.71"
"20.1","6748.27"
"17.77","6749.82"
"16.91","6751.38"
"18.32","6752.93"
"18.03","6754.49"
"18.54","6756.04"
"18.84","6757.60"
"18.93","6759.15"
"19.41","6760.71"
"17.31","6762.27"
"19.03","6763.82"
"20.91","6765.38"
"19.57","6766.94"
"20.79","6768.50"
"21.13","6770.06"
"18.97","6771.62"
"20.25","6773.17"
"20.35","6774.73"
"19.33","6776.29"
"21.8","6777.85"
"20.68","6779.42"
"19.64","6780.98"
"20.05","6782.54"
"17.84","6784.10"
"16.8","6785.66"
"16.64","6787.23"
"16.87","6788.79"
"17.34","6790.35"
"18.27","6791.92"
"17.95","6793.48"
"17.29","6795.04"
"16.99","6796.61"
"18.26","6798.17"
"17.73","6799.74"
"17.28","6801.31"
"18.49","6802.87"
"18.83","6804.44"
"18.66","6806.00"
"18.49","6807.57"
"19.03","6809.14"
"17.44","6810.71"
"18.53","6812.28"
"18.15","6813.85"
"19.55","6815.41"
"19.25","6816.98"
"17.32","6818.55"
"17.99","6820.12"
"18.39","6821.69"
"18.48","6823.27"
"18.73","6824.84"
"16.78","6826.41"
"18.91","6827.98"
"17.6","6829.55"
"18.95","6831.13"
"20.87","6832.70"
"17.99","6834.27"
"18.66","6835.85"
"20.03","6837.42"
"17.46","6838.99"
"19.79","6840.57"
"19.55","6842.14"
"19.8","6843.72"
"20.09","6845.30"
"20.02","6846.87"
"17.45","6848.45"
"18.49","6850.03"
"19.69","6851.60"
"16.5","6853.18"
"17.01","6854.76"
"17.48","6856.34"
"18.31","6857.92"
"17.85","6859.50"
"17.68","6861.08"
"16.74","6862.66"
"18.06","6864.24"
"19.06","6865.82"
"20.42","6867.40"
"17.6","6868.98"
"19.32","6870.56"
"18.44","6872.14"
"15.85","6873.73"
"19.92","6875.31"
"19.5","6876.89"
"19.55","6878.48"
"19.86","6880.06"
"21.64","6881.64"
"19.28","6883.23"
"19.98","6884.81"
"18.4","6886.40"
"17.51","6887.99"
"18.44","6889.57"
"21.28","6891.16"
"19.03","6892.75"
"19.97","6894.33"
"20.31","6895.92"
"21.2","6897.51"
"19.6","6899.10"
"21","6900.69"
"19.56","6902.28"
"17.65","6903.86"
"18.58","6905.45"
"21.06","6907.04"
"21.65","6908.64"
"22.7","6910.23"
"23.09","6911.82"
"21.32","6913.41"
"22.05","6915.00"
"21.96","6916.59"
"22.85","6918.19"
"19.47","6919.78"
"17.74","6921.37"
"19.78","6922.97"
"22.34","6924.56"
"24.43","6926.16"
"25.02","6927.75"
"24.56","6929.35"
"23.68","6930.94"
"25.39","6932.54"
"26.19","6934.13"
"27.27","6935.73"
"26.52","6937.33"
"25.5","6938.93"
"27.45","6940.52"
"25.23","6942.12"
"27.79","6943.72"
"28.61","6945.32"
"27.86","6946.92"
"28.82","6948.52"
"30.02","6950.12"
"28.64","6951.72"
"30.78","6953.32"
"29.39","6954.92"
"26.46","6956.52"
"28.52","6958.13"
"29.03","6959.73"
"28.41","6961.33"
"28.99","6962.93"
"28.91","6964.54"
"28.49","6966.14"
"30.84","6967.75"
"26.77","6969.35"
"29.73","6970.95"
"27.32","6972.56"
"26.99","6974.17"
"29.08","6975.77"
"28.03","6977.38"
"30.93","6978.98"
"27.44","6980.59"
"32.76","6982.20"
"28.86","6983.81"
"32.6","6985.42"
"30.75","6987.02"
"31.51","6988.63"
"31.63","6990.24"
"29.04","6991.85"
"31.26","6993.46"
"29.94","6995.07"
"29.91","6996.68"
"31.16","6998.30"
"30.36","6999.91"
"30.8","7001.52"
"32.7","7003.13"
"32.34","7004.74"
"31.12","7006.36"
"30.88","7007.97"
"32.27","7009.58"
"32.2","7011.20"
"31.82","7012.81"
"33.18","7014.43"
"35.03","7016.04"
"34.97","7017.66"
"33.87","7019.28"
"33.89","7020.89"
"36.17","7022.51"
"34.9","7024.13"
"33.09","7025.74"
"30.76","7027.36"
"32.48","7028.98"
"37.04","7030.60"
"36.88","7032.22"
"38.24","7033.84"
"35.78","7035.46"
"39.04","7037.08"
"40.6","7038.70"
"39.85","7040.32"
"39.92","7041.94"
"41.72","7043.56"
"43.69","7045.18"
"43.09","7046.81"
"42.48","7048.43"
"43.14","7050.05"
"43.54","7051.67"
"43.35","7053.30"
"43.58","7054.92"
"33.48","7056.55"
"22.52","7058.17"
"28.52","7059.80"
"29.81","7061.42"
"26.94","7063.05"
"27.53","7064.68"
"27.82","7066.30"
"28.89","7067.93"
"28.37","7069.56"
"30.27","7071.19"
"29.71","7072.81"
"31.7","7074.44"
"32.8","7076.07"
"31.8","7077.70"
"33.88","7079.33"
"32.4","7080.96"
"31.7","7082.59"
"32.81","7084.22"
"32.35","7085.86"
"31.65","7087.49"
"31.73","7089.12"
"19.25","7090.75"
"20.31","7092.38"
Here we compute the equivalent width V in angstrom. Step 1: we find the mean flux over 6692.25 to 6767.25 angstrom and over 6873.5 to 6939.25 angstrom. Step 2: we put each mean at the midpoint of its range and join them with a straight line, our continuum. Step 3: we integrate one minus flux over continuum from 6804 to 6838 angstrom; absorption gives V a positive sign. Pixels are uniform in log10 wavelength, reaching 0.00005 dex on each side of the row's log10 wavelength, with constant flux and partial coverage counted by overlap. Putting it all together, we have 3.0 angstrom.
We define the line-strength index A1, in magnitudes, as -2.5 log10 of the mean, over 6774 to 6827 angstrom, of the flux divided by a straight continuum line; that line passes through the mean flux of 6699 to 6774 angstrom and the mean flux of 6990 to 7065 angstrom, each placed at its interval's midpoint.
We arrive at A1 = 0.23 mag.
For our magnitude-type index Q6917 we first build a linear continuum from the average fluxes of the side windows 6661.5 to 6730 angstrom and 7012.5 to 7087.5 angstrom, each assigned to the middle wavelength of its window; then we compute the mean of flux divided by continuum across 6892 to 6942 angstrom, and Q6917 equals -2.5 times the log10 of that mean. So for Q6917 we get 0.304 mag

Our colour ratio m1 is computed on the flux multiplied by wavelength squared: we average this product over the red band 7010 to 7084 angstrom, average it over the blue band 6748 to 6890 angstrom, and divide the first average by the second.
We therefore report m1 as 1.98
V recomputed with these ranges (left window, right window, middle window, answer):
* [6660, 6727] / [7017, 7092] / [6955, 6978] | 1.9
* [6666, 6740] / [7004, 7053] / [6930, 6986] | 8.2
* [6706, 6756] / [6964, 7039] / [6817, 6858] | 9.4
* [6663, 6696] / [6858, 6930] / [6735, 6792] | 5.5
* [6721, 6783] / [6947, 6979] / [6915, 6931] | 2.9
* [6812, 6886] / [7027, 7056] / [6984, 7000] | 1.7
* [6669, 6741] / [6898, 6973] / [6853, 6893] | 8.6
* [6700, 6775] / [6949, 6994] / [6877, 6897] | 4.8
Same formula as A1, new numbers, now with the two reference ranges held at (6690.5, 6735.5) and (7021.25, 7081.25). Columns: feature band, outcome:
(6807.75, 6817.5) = 0.28 mag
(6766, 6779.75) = 0.10 mag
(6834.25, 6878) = 0.37 mag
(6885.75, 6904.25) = 0.39 mag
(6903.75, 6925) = 0.34 mag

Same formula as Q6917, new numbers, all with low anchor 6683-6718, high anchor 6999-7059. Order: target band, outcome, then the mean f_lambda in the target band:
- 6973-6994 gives 0.13 mag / 30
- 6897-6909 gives 0.44 mag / 19.9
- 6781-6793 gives 0.35 mag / 17.8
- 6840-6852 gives 0.37 mag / 19.3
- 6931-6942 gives 0.21 mag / 26.1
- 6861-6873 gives 0.47 mag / 18.4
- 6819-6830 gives 0.40 mag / 18.1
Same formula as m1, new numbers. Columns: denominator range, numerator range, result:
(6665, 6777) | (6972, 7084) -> 1.81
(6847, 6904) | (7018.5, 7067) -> 2.01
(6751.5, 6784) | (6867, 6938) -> 1.12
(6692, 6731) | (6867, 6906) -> 1.03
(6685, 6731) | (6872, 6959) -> 1.23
